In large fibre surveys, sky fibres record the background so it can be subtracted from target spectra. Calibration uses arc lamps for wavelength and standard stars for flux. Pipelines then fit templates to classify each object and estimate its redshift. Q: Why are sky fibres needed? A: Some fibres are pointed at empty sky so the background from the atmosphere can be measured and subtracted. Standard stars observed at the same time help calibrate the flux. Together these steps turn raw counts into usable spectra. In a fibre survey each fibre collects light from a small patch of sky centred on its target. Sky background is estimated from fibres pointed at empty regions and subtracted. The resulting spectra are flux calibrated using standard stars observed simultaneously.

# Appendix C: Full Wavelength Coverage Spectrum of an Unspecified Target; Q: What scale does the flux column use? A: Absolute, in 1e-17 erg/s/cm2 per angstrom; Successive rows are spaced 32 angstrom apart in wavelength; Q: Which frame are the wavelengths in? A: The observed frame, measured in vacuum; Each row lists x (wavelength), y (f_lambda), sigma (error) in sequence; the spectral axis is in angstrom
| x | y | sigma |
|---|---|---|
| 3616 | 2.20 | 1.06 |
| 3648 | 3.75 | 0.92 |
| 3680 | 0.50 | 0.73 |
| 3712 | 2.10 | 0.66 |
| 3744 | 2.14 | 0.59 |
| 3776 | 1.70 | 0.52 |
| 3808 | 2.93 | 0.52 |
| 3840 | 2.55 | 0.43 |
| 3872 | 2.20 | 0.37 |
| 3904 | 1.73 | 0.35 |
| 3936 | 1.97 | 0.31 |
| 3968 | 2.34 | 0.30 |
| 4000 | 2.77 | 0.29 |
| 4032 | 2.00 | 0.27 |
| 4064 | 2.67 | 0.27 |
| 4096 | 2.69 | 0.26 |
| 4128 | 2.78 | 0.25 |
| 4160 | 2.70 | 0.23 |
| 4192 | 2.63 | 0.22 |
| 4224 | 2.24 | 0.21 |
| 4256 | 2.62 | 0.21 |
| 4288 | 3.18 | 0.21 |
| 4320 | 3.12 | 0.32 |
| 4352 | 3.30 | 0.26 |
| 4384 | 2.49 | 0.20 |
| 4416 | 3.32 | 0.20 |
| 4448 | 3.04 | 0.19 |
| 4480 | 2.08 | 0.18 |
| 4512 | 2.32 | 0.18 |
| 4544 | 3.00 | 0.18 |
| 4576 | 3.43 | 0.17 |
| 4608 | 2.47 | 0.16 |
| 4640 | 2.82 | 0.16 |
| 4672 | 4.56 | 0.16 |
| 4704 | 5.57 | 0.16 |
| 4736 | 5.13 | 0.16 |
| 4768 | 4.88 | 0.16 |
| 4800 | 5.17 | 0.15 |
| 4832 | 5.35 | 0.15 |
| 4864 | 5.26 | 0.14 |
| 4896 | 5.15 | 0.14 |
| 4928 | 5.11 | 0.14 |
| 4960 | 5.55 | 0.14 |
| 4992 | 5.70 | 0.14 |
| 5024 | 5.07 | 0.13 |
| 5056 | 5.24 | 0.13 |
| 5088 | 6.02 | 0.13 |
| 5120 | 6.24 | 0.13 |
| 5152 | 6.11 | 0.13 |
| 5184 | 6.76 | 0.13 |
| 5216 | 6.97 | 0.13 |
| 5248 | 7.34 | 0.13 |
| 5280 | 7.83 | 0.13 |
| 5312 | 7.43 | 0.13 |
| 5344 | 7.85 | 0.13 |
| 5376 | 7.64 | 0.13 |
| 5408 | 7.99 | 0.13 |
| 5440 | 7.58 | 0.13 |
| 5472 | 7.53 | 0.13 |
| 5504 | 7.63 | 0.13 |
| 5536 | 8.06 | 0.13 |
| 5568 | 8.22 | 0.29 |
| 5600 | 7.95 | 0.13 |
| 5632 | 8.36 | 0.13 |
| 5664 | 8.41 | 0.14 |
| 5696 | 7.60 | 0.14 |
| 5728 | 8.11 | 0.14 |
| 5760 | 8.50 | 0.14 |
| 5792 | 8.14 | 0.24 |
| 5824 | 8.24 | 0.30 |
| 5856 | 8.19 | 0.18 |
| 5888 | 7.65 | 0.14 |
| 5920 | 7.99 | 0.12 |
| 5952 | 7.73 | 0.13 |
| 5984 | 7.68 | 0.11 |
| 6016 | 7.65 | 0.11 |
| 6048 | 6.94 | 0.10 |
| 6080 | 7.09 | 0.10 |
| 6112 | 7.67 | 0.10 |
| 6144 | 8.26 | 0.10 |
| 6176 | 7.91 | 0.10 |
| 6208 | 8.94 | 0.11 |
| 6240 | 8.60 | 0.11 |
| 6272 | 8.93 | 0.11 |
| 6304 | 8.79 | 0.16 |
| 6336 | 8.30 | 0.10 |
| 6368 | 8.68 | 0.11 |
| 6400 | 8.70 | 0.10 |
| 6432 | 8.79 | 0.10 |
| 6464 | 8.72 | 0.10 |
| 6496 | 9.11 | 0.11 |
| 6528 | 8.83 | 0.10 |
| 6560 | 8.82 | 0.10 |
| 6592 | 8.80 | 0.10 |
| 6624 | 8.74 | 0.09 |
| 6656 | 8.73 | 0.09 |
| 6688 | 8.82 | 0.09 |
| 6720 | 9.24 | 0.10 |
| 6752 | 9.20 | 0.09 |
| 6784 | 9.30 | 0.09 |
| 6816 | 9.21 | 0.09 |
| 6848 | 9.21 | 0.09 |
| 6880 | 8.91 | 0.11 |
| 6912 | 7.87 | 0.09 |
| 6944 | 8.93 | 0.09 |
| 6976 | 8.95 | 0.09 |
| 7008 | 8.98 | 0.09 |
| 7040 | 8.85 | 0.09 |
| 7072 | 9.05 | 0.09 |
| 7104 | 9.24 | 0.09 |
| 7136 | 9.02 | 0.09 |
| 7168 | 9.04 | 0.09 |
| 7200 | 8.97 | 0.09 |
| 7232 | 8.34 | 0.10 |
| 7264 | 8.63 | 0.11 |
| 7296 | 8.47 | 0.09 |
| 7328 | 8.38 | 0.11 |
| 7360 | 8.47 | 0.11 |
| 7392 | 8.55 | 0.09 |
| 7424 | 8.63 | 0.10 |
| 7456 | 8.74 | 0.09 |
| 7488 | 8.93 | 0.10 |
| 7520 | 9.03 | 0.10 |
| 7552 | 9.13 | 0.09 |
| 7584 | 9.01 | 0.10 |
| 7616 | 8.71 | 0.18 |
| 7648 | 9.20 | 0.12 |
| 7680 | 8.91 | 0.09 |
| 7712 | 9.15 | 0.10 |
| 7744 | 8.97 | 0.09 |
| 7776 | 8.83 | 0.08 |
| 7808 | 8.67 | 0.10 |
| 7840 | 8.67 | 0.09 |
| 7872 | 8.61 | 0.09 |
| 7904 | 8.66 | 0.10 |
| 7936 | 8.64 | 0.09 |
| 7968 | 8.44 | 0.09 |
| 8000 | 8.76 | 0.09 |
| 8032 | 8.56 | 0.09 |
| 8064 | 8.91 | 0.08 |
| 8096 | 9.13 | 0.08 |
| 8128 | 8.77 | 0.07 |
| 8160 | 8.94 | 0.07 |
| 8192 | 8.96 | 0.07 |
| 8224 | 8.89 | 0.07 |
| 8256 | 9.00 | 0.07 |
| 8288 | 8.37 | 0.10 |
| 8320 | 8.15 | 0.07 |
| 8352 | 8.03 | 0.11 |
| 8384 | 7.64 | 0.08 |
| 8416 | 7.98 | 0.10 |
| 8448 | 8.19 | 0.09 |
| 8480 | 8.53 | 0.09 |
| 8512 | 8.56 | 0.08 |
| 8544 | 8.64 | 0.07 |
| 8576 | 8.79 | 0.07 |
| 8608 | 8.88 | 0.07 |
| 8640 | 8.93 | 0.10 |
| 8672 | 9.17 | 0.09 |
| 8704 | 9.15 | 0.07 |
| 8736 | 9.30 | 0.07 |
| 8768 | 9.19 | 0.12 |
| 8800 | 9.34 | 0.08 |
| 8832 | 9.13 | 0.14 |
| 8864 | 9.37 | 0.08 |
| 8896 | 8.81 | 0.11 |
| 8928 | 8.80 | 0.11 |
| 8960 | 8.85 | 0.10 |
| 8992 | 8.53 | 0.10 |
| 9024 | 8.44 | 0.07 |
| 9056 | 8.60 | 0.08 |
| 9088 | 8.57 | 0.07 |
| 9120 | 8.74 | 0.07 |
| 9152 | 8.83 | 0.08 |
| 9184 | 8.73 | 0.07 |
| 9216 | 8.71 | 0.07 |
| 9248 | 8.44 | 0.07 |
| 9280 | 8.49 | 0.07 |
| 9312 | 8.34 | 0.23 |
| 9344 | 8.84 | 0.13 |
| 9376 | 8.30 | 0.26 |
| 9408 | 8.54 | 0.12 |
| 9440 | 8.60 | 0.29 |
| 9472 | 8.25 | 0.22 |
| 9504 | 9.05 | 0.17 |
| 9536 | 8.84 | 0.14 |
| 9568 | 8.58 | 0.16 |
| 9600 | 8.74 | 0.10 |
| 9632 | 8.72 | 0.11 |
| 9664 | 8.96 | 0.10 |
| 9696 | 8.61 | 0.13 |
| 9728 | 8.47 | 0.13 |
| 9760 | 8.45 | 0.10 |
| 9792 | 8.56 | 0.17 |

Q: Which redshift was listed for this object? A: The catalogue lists 0.17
